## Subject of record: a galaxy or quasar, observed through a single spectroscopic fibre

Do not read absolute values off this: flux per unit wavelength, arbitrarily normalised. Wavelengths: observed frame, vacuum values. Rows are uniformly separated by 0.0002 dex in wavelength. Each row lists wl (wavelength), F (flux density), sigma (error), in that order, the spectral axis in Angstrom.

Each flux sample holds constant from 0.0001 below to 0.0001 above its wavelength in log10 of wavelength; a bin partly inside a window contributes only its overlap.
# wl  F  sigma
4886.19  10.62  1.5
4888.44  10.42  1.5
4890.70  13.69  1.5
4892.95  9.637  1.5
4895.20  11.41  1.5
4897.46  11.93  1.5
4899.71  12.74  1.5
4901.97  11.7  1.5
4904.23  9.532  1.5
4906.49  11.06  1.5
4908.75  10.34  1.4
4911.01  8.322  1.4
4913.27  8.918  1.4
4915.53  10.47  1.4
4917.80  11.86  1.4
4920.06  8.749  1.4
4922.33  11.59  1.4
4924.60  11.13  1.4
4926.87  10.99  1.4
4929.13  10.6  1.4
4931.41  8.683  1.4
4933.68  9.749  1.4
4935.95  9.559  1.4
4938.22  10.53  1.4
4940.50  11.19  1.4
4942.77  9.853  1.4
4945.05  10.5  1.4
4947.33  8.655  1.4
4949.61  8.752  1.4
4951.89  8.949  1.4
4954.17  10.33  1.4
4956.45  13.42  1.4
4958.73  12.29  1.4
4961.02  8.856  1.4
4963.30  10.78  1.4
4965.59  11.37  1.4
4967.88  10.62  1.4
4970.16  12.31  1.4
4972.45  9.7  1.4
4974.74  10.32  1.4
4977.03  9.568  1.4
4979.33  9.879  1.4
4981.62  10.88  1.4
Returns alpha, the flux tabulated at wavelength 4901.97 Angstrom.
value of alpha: 11.7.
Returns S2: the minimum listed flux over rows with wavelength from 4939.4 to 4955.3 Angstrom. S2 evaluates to 8.655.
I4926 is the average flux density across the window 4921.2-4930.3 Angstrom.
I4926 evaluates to 11.1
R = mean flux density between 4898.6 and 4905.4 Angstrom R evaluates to 11.3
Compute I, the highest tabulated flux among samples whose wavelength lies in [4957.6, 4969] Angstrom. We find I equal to 12.29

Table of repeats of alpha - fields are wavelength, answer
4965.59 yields 11.37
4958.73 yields 12.29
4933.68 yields 9.749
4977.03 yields 9.568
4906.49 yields 11.06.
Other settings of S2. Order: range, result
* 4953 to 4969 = 8.856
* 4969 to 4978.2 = 9.568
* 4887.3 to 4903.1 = 9.637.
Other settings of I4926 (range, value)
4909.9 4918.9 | 9.89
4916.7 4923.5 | 10.7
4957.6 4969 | 10.8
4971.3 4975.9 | 10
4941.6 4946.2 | 10.2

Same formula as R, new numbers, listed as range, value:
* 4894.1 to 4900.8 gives 12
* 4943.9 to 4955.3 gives 9.43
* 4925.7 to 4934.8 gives 10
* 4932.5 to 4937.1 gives 9.66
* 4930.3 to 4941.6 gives 9.94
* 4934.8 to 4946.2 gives 10.3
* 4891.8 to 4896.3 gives 10.6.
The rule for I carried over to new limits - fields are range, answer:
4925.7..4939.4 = 10.99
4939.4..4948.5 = 11.19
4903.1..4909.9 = 11.06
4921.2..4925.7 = 11.59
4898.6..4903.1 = 12.74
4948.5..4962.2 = 13.42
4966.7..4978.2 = 12.31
